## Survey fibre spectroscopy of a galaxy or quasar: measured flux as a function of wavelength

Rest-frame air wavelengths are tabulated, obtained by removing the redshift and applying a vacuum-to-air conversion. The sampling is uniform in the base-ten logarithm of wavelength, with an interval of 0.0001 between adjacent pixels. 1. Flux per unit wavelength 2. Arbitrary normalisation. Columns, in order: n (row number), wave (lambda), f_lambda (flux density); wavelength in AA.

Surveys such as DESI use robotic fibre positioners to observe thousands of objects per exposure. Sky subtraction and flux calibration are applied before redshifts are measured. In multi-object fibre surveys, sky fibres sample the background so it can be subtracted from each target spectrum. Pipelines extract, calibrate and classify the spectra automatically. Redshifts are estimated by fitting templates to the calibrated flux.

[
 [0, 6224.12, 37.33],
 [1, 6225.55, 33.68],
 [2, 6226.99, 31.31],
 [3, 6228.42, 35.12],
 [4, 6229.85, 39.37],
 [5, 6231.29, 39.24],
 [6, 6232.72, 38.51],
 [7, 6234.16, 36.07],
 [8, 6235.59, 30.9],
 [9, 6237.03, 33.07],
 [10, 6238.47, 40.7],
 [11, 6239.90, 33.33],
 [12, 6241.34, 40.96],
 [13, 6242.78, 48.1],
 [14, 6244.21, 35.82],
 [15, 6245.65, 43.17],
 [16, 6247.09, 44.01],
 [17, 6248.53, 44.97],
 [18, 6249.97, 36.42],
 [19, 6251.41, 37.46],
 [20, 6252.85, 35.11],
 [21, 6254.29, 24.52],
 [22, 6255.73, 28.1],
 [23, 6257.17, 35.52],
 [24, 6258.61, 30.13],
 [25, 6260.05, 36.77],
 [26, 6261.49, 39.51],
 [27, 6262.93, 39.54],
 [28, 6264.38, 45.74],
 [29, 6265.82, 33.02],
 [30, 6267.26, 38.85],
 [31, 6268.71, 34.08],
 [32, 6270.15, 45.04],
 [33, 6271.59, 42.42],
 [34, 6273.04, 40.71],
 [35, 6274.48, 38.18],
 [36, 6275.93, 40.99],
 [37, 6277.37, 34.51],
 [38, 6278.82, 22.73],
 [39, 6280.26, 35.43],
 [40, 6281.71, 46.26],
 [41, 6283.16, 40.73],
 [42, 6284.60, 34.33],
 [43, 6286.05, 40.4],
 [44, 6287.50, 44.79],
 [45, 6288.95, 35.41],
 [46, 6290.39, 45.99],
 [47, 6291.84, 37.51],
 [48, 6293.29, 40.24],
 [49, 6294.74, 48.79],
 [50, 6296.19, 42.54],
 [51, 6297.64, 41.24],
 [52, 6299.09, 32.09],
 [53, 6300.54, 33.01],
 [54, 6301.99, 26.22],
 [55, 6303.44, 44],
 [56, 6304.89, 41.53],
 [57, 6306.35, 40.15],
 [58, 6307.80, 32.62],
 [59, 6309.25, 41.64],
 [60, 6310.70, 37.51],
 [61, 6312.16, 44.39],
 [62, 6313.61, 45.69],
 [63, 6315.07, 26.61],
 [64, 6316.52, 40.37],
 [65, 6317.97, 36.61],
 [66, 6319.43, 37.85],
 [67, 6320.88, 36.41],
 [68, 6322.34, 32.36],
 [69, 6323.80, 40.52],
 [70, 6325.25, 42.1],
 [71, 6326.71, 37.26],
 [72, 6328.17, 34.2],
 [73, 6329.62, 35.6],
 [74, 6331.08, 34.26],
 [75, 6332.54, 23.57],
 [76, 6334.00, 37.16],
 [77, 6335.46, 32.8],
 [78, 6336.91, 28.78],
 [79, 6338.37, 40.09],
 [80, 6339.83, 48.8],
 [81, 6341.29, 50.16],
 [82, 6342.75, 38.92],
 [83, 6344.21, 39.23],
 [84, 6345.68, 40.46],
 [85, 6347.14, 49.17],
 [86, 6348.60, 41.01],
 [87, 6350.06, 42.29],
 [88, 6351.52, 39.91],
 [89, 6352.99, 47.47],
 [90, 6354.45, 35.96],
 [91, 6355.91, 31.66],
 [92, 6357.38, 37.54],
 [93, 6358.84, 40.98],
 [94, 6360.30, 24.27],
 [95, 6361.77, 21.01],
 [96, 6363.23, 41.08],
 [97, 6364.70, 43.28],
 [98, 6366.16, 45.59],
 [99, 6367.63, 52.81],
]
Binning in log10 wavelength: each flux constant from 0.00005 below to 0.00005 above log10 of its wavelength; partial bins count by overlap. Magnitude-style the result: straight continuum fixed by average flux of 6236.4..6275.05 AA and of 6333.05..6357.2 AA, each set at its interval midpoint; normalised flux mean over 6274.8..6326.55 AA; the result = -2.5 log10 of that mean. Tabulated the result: 0.02 mag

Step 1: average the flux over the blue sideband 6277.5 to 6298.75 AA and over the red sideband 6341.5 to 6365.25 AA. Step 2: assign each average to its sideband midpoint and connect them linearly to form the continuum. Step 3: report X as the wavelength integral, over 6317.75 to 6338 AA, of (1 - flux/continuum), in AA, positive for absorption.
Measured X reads 2.04 AA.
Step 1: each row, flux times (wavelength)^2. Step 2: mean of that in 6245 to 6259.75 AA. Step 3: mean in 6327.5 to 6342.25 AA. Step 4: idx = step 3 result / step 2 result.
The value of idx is 1.05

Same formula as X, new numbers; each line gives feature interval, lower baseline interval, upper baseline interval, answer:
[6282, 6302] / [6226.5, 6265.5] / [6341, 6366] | -0.77 AA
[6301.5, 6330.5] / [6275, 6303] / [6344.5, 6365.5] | 0.34 AA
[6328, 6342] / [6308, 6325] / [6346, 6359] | 1.01 AA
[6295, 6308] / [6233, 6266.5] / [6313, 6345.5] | -0.15 AA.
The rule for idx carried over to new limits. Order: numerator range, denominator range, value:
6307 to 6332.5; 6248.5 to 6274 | 1.02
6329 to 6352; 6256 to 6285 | 1.06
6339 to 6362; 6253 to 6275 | 1.11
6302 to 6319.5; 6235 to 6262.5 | 1.07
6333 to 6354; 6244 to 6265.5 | 1.13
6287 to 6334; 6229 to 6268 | 1.03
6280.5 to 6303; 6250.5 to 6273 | 1.09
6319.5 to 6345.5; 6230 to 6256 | 1.02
